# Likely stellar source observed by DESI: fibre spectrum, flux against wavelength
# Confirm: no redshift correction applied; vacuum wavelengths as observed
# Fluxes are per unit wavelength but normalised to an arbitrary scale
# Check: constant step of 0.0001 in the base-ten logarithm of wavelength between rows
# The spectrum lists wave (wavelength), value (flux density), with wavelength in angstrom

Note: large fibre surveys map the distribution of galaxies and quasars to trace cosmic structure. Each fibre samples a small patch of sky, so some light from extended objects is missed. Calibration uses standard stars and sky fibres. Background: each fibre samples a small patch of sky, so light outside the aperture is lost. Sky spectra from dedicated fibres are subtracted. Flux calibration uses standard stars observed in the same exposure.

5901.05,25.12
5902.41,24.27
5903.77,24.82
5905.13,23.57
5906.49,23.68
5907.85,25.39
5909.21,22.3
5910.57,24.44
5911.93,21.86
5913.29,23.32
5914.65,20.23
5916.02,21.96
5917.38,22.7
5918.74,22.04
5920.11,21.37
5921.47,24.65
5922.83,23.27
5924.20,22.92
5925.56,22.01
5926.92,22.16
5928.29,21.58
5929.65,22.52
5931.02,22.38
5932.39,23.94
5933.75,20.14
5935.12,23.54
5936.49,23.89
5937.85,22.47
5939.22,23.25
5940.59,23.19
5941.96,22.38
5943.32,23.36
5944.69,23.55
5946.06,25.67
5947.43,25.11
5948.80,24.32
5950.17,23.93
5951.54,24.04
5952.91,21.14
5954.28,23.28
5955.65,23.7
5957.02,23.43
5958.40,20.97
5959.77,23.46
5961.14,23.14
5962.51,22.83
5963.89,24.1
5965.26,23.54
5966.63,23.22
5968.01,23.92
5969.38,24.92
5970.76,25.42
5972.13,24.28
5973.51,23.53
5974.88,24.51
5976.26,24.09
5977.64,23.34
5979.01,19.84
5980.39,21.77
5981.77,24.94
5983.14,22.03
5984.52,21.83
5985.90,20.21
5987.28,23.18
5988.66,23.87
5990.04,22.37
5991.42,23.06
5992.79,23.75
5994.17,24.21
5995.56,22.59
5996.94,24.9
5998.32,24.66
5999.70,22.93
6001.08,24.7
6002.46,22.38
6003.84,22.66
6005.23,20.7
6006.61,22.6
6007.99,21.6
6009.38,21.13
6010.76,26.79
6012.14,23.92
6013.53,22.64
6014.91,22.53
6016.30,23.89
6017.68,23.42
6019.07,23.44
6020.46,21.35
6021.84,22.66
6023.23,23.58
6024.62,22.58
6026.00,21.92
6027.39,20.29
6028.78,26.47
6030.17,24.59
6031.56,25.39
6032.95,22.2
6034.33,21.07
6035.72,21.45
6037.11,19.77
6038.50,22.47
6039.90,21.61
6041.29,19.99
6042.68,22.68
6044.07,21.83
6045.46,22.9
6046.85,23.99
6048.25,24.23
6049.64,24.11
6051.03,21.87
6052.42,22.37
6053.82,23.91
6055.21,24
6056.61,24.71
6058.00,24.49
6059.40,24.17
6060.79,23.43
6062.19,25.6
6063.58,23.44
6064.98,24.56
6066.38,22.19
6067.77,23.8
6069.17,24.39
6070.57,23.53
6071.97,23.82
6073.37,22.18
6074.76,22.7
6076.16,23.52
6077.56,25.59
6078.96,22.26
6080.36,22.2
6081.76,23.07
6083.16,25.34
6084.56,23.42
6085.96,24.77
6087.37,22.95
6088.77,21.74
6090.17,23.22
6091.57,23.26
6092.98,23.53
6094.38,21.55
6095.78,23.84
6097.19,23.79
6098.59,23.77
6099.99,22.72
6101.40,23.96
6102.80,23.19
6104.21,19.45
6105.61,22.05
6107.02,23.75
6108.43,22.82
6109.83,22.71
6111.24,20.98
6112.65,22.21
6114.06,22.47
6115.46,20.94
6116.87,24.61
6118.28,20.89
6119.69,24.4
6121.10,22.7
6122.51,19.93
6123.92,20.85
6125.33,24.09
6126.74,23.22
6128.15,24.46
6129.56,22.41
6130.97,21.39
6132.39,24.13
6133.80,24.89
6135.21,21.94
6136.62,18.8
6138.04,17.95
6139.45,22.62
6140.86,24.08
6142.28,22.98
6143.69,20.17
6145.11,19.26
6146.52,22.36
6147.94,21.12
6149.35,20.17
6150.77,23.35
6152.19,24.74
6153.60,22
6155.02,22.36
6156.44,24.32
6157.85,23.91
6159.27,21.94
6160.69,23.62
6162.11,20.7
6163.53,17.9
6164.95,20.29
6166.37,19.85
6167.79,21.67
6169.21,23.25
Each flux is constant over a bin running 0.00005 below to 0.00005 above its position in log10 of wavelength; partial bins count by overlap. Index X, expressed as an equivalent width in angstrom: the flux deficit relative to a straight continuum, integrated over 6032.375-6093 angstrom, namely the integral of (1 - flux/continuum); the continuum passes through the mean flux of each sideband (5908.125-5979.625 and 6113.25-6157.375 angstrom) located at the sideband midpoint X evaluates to -1.5 angstrom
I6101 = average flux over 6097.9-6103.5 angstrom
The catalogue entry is 23.4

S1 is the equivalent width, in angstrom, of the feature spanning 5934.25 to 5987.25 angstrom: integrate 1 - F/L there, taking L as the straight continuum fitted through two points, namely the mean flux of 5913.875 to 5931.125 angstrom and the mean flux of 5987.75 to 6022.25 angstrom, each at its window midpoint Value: -1.4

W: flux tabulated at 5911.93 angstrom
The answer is 21.86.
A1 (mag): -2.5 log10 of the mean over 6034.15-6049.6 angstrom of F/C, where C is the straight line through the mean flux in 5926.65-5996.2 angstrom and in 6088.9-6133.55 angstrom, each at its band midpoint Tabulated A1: 0.04 mag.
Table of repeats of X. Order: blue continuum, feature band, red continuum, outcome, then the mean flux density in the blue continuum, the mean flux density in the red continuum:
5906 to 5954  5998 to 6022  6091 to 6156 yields -0.3 angstrom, 23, 22.4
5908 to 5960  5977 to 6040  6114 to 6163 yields -0.4 angstrom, 22.9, 22.3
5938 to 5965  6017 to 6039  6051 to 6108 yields 0.7 angstrom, 23.4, 23.4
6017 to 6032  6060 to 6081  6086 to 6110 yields -0.5 angstrom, 23.2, 22.9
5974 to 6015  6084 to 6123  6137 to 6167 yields -1.1 angstrom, 23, 21.7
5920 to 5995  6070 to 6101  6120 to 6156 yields -1.2 angstrom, 23.2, 22.1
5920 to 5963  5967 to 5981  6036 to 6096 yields -0.3 angstrom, 23.1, 23.2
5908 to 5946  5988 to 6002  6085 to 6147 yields -0.6 angstrom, 22.7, 22.5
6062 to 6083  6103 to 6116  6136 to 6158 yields 0.4 angstrom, 23.5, 21.9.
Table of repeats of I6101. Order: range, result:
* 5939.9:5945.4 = 23.1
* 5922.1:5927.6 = 22.6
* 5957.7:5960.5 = 22.2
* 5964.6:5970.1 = 23.9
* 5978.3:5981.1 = 20.9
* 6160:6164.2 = 20.7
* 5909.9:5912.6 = 23.2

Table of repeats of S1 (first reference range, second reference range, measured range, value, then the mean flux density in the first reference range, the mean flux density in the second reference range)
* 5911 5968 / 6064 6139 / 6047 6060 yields -0.5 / 23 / 22.8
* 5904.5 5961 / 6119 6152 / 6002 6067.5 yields -1.3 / 23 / 22.1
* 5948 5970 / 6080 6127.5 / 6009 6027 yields 0.1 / 23.4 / 22.8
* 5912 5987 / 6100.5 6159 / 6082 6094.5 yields -0.5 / 23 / 22.3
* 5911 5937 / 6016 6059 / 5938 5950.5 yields -0.7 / 22.5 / 22.9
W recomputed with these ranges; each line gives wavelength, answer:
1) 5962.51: 22.83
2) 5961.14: 23.14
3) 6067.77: 23.8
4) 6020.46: 21.35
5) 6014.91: 22.53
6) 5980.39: 21.77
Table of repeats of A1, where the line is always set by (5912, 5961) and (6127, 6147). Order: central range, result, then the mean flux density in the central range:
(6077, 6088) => -0.07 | 23.7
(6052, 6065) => -0.08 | 24.1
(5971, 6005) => -0.02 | 23.1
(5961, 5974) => -0.05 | 23.9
